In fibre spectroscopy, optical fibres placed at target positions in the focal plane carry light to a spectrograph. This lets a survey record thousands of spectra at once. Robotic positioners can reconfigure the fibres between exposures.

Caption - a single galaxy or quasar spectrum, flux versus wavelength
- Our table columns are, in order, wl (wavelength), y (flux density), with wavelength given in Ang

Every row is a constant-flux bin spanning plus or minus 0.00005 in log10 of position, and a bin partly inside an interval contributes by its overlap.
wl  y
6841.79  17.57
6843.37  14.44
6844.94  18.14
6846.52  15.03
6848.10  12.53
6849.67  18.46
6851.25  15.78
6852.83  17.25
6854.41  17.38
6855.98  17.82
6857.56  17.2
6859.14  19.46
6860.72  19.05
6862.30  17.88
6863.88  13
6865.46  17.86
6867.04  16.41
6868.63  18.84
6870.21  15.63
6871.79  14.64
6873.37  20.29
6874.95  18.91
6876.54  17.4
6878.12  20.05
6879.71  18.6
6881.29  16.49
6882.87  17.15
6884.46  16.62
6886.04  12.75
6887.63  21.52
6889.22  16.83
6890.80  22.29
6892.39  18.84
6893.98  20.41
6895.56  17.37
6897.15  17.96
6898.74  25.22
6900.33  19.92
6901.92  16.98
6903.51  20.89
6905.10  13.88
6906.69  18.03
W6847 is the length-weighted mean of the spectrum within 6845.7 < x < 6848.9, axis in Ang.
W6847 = 13.8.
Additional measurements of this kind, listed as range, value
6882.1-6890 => 17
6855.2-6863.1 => 18.3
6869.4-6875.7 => 17.4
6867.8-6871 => 17.2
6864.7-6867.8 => 17.1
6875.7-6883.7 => 17.9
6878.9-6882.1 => 17.6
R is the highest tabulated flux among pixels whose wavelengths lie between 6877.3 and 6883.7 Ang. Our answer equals 20.05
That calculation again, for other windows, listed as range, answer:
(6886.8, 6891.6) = 22.29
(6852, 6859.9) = 19.46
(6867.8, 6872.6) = 18.84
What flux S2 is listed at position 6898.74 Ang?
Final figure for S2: 25.22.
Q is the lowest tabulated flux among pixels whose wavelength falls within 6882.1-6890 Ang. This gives 12.75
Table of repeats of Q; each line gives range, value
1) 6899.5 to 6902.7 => 16.98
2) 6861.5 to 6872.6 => 13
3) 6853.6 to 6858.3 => 17.2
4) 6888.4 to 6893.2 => 16.83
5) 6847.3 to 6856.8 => 12.53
